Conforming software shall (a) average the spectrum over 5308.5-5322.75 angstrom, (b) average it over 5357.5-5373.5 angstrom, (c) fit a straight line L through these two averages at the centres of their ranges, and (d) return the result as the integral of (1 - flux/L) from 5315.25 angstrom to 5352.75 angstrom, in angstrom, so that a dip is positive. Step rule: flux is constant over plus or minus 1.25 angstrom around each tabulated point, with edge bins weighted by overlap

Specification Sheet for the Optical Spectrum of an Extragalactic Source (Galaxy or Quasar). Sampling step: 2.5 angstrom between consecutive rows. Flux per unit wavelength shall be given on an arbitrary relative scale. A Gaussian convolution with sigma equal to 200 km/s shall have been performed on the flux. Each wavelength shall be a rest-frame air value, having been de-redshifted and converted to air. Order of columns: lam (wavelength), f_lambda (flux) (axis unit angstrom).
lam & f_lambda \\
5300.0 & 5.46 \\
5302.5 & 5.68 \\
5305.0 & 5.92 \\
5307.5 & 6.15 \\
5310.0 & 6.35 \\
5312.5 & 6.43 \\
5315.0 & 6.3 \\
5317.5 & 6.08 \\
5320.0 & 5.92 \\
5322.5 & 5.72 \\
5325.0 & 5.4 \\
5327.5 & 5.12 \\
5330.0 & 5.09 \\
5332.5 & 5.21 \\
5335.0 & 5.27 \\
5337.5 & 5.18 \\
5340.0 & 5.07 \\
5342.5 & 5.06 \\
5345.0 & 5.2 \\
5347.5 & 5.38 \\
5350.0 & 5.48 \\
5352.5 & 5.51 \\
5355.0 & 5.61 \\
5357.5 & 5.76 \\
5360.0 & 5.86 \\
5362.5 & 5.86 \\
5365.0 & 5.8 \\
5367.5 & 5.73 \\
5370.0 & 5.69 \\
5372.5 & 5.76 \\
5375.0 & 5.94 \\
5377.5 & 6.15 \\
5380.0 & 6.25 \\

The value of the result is 3.9 angstrom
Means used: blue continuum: 6.16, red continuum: 5.78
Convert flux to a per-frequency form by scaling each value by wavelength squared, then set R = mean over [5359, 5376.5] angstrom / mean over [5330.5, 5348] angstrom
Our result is 1.1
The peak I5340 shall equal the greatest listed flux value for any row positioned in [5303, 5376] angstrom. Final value 6.43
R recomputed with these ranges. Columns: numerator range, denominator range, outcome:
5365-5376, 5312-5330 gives 1.02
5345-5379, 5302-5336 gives 1.01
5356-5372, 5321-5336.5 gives 1.10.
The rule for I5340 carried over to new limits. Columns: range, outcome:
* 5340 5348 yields 5.38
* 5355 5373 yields 5.86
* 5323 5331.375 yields 5.4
